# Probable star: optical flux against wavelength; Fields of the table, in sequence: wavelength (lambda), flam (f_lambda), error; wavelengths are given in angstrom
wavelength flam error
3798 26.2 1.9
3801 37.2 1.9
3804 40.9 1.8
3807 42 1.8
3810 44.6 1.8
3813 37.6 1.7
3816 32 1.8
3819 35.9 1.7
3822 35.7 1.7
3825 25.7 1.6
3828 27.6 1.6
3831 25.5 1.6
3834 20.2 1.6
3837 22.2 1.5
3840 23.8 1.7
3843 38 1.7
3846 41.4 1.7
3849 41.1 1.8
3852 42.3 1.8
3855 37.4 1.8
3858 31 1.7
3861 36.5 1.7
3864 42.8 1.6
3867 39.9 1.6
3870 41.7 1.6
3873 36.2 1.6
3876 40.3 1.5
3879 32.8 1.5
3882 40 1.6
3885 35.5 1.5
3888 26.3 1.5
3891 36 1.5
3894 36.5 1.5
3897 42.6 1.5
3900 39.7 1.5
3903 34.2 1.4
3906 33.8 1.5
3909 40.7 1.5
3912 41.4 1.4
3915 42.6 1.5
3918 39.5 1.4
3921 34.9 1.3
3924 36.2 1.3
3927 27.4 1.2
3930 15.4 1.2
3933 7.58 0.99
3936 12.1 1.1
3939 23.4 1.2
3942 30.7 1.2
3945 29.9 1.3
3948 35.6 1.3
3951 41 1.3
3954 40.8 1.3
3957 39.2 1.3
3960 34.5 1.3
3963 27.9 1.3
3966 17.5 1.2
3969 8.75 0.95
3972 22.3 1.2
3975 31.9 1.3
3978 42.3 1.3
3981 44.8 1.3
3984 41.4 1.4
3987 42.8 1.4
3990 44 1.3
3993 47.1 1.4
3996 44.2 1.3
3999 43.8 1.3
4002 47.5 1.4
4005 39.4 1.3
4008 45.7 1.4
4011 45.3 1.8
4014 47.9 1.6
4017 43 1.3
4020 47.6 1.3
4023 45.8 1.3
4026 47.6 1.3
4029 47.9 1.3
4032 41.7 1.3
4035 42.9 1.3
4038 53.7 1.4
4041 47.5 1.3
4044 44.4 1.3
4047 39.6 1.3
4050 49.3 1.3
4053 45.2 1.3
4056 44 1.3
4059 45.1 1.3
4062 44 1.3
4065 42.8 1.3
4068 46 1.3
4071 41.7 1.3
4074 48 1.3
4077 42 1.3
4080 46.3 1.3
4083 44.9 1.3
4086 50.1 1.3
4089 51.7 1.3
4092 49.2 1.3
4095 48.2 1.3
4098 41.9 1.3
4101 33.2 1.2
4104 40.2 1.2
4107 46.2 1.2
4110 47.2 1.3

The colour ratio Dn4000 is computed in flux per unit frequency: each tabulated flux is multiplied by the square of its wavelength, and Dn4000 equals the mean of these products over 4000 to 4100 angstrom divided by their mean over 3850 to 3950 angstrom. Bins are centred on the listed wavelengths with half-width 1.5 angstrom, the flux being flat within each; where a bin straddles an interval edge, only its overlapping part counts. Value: 1.45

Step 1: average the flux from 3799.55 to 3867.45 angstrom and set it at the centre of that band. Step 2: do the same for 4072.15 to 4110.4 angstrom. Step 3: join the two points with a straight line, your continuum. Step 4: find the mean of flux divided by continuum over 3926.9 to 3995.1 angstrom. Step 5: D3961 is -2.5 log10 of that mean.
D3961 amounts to 0.28 mag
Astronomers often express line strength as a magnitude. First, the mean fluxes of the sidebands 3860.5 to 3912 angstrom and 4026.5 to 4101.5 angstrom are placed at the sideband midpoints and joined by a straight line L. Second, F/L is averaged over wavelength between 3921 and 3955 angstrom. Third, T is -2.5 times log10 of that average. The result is 0.41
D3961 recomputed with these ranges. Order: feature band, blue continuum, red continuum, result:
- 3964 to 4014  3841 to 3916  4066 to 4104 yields 0.10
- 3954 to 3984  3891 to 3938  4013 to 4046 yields 0.25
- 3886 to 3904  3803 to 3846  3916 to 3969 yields -0.19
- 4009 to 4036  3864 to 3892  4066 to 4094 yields -0.04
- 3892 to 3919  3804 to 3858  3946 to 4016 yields -0.09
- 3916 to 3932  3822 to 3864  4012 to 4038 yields 0.25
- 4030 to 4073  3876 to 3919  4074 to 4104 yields -0.03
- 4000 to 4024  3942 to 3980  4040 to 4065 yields -0.17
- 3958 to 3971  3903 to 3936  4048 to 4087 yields 0.47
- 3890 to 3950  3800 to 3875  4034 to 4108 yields 0.20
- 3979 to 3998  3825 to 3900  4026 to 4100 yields -0.06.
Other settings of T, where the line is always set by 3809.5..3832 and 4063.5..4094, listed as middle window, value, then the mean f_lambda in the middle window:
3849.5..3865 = -0.10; 38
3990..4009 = -0.06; 44.5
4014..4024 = -0.06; 45.8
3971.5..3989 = 0.07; 38.6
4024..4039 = -0.06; 46.5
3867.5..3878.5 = -0.10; 38.8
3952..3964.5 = 0.12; 35.8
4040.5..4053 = -0.01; 45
